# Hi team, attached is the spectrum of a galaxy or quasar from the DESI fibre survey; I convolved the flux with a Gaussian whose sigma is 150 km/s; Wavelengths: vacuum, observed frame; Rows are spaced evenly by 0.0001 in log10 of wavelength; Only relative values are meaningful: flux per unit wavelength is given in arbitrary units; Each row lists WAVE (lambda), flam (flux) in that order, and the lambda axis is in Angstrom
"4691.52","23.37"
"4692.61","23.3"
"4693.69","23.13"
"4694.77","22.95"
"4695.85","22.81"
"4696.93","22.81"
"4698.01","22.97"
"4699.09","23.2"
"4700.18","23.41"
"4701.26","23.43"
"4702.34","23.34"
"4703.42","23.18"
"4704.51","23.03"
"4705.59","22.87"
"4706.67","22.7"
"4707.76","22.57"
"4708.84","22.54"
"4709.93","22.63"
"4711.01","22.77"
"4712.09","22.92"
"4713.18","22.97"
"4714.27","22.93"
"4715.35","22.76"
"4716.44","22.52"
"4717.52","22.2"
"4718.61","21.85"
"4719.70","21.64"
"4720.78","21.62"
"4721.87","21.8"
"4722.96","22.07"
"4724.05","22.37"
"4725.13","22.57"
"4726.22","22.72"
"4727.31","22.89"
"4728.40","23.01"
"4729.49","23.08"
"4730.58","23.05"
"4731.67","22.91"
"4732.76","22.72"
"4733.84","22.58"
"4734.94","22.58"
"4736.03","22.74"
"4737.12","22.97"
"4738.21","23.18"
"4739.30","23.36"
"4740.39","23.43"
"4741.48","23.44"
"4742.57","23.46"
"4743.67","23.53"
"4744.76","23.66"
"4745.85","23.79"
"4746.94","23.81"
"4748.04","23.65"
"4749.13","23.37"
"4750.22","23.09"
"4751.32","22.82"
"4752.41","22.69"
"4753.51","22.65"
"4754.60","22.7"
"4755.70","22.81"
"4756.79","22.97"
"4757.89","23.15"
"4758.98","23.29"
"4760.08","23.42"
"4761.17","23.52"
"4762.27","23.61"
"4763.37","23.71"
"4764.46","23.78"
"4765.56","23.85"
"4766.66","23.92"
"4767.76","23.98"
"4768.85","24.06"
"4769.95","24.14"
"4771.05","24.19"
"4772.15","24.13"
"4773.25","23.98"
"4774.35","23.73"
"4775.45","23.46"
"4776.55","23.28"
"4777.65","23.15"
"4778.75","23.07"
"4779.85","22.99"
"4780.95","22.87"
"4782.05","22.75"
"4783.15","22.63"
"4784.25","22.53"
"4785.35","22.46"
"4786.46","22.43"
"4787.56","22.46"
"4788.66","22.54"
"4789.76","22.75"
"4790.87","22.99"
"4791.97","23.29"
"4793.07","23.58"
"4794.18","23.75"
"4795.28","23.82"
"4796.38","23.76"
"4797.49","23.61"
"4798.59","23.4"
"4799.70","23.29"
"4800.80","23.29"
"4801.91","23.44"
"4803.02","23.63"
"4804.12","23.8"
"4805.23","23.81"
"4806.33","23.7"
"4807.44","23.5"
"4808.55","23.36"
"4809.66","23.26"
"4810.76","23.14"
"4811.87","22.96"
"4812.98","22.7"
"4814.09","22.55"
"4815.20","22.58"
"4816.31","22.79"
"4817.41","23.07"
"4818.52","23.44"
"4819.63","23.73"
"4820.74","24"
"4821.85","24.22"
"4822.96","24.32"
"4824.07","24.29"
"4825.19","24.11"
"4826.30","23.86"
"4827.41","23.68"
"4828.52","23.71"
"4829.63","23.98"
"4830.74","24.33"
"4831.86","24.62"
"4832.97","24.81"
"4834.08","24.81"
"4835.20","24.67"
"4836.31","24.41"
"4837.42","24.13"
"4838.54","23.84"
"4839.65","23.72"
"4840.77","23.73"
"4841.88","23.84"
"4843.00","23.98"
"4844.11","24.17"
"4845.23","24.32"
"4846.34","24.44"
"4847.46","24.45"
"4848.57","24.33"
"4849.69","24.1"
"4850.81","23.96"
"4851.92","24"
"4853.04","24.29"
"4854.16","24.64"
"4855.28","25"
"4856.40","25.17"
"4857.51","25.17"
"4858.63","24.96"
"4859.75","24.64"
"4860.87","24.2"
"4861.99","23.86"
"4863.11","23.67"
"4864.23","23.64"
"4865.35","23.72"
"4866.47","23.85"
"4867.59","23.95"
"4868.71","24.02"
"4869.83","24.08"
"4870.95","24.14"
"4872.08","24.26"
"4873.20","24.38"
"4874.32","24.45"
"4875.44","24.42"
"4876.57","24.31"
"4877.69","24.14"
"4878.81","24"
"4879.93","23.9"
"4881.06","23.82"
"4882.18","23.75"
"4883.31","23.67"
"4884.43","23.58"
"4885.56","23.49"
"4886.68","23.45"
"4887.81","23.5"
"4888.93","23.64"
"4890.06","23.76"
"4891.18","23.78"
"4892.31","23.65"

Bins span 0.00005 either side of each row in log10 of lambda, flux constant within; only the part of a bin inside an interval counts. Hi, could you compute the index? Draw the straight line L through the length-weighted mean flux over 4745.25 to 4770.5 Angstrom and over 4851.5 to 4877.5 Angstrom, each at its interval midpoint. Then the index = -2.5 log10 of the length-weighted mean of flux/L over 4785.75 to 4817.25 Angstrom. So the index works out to 0.026 mag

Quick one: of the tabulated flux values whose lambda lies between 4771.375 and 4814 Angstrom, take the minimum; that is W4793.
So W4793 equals 22.43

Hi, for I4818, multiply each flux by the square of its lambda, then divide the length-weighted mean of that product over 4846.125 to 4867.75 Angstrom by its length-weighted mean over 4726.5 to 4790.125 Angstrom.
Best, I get 1.09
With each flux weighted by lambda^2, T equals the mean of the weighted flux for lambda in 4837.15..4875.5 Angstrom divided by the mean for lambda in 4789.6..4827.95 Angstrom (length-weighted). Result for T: 1.1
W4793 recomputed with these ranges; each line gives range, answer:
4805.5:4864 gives 22.55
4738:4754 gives 22.65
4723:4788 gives 22.37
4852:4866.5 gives 23.64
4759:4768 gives 23.42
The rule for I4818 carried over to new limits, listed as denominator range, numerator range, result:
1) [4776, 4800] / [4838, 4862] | 1.08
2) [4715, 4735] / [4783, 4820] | 1.07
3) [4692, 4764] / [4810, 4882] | 1.10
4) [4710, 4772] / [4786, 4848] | 1.06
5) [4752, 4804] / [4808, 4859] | 1.05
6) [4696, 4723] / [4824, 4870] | 1.13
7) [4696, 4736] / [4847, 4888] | 1.13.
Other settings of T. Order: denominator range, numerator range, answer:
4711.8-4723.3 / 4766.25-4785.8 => 1.08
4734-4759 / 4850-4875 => 1.10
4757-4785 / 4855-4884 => 1.07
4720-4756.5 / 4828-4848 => 1.10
